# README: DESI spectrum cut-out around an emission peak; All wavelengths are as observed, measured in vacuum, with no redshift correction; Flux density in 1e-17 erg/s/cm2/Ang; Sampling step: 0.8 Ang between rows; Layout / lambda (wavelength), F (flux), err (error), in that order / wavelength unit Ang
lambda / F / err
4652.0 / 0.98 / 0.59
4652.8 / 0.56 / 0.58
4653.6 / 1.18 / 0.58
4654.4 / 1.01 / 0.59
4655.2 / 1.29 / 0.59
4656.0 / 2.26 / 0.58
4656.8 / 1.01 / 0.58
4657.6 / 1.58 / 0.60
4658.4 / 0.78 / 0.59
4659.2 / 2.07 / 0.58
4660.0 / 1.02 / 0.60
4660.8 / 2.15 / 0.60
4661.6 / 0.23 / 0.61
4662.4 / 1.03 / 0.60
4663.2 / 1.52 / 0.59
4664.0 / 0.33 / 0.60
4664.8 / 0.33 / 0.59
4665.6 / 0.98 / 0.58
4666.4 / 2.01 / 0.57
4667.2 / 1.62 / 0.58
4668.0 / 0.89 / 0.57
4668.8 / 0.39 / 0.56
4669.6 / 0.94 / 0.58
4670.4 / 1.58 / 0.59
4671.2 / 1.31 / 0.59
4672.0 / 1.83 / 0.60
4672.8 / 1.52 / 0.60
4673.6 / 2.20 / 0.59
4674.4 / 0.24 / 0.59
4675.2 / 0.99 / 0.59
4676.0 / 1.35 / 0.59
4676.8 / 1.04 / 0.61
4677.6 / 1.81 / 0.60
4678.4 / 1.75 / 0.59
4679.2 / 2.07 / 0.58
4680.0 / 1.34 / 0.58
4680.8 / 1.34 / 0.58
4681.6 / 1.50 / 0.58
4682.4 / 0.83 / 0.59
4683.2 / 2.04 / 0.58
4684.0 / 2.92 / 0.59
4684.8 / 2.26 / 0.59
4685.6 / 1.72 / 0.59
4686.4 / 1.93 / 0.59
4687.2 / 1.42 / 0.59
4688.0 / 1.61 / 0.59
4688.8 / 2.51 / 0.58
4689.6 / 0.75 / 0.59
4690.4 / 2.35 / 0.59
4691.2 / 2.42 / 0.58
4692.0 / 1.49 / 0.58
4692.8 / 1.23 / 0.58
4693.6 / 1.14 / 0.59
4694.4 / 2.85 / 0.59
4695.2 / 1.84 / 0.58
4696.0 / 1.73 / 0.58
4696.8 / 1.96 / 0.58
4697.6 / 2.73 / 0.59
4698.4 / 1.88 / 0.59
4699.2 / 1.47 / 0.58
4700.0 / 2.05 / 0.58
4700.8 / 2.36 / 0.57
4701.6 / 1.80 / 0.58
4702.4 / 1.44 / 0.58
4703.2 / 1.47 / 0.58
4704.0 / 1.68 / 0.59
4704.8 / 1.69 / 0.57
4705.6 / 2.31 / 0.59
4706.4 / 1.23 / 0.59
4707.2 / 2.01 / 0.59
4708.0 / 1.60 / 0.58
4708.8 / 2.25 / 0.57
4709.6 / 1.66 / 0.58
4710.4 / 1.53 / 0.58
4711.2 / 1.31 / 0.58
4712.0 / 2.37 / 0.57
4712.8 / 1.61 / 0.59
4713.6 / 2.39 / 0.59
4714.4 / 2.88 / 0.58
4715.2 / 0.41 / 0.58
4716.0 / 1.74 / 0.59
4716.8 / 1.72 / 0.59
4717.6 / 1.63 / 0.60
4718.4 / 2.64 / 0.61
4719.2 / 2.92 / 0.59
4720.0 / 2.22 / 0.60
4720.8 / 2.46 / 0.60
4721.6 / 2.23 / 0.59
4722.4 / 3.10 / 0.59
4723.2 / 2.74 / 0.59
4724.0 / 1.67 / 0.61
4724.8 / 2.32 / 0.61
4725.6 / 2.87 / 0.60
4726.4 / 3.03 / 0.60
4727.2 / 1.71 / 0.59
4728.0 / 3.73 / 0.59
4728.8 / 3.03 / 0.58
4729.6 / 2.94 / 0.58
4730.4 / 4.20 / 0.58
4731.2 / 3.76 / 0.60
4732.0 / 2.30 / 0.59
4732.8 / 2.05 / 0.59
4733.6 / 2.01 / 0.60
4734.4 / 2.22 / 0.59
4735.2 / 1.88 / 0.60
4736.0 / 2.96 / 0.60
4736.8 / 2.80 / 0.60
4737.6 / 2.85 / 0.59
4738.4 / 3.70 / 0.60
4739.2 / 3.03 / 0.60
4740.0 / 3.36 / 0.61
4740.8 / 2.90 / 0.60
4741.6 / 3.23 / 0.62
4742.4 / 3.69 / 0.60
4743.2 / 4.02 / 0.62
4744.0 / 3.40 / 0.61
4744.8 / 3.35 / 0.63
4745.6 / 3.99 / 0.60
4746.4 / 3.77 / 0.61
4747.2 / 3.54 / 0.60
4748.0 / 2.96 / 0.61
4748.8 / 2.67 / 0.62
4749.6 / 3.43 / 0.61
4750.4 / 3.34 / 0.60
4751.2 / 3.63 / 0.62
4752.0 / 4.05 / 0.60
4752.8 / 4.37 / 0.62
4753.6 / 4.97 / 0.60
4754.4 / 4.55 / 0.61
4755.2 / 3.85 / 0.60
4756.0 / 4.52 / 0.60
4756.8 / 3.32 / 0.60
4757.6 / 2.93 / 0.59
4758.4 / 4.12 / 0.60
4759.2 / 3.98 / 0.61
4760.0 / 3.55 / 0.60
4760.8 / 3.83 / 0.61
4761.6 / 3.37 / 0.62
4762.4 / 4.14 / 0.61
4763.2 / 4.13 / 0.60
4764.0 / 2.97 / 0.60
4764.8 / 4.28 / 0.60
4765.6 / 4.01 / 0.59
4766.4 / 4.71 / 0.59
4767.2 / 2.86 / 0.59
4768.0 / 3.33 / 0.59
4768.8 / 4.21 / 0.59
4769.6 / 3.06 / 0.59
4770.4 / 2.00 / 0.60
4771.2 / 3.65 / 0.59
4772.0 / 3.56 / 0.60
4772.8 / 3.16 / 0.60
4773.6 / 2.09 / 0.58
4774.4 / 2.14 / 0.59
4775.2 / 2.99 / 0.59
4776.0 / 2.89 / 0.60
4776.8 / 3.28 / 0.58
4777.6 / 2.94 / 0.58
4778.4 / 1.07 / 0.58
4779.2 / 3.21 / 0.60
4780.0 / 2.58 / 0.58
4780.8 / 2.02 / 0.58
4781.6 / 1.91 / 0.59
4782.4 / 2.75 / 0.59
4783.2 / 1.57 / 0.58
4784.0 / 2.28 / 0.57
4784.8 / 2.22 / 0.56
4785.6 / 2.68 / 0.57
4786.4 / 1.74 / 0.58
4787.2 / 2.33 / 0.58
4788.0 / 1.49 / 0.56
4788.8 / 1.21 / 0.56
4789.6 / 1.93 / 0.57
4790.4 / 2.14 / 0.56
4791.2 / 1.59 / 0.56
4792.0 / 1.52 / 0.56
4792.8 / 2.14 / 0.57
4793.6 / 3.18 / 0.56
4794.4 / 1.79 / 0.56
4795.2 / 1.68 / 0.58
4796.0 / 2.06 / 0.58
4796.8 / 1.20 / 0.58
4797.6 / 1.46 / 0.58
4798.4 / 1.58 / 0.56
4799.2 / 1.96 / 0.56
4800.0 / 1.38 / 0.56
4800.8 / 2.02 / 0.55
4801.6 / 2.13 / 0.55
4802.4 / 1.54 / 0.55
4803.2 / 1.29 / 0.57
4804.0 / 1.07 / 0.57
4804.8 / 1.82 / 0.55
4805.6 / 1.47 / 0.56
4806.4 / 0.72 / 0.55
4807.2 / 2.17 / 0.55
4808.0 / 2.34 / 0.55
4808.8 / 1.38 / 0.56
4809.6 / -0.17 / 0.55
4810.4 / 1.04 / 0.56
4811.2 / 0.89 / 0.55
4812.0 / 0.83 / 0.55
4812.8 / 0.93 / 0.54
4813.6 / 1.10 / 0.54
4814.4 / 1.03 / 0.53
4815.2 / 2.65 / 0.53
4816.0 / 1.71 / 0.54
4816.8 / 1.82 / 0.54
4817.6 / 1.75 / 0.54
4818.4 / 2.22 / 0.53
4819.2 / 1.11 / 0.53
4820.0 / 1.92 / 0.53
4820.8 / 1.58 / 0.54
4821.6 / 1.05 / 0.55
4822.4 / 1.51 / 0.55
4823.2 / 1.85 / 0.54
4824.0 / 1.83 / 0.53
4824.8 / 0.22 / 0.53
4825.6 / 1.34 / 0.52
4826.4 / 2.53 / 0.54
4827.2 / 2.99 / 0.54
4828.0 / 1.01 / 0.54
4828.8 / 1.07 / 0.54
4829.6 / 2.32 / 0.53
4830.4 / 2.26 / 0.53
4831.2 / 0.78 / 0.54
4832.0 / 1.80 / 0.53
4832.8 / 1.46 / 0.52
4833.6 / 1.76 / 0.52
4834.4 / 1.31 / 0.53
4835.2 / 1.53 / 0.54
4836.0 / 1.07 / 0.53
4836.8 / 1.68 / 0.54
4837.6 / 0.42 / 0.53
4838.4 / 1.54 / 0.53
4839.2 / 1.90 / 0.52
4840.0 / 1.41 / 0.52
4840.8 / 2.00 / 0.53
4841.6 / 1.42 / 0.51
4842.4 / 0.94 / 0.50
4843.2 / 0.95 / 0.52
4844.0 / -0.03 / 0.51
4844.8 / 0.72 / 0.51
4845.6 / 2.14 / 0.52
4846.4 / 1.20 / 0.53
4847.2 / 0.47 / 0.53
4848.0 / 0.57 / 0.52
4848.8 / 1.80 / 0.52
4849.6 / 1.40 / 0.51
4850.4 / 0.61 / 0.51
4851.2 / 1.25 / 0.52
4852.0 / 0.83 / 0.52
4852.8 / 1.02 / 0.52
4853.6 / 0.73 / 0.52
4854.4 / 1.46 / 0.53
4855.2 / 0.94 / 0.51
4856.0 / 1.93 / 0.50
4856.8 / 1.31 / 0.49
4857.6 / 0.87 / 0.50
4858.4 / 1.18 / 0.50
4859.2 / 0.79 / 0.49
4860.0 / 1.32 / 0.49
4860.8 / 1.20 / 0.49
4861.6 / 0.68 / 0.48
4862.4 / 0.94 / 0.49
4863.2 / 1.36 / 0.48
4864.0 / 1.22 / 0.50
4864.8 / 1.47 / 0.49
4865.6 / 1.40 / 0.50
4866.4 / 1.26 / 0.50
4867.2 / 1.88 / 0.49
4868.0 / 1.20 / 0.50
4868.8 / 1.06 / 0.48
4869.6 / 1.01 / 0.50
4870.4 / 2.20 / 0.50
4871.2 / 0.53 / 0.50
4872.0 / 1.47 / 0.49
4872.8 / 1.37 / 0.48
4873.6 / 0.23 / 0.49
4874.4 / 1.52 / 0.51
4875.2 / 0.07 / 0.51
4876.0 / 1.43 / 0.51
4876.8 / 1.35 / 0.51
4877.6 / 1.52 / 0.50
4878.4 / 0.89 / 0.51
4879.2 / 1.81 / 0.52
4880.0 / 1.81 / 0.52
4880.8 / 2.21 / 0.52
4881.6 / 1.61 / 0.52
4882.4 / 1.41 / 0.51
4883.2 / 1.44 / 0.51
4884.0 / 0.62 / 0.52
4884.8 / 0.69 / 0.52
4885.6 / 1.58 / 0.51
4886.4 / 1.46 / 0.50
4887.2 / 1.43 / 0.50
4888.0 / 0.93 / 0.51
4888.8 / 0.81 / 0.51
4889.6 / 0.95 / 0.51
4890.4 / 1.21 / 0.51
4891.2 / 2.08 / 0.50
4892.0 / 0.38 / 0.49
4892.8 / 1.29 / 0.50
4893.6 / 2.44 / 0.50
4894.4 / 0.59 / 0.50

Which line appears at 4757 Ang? C IV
